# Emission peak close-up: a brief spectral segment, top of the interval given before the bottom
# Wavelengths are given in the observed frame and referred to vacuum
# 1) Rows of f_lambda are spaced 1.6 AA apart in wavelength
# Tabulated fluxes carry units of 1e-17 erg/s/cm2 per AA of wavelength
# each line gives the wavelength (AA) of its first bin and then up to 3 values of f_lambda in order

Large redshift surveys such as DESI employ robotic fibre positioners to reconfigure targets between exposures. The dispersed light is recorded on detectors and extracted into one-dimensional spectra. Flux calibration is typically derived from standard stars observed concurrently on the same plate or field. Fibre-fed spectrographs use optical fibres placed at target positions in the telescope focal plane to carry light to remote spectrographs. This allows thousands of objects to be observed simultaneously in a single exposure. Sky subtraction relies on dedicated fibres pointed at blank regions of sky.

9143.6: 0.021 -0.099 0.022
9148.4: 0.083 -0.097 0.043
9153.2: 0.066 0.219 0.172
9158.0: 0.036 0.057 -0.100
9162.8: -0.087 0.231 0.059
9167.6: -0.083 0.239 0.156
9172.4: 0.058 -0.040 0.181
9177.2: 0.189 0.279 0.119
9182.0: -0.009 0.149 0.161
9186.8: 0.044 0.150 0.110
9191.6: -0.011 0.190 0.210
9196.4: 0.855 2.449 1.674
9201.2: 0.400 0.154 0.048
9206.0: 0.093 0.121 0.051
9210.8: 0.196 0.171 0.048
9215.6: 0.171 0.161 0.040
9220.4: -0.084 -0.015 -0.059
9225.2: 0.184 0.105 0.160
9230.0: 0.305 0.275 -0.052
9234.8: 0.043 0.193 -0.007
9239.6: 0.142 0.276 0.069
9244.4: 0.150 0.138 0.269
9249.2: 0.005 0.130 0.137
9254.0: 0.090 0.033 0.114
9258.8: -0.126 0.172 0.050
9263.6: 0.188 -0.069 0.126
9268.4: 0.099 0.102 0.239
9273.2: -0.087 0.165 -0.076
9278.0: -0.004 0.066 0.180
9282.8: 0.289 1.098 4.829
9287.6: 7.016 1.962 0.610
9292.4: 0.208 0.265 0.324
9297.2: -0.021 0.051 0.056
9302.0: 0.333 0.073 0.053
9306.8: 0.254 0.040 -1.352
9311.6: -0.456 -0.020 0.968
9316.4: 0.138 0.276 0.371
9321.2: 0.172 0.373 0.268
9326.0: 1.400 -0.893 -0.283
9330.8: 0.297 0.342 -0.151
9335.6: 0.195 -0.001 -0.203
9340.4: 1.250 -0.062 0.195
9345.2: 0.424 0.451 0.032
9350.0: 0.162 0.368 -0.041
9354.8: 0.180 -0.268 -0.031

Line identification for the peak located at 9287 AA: [O III] 5007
